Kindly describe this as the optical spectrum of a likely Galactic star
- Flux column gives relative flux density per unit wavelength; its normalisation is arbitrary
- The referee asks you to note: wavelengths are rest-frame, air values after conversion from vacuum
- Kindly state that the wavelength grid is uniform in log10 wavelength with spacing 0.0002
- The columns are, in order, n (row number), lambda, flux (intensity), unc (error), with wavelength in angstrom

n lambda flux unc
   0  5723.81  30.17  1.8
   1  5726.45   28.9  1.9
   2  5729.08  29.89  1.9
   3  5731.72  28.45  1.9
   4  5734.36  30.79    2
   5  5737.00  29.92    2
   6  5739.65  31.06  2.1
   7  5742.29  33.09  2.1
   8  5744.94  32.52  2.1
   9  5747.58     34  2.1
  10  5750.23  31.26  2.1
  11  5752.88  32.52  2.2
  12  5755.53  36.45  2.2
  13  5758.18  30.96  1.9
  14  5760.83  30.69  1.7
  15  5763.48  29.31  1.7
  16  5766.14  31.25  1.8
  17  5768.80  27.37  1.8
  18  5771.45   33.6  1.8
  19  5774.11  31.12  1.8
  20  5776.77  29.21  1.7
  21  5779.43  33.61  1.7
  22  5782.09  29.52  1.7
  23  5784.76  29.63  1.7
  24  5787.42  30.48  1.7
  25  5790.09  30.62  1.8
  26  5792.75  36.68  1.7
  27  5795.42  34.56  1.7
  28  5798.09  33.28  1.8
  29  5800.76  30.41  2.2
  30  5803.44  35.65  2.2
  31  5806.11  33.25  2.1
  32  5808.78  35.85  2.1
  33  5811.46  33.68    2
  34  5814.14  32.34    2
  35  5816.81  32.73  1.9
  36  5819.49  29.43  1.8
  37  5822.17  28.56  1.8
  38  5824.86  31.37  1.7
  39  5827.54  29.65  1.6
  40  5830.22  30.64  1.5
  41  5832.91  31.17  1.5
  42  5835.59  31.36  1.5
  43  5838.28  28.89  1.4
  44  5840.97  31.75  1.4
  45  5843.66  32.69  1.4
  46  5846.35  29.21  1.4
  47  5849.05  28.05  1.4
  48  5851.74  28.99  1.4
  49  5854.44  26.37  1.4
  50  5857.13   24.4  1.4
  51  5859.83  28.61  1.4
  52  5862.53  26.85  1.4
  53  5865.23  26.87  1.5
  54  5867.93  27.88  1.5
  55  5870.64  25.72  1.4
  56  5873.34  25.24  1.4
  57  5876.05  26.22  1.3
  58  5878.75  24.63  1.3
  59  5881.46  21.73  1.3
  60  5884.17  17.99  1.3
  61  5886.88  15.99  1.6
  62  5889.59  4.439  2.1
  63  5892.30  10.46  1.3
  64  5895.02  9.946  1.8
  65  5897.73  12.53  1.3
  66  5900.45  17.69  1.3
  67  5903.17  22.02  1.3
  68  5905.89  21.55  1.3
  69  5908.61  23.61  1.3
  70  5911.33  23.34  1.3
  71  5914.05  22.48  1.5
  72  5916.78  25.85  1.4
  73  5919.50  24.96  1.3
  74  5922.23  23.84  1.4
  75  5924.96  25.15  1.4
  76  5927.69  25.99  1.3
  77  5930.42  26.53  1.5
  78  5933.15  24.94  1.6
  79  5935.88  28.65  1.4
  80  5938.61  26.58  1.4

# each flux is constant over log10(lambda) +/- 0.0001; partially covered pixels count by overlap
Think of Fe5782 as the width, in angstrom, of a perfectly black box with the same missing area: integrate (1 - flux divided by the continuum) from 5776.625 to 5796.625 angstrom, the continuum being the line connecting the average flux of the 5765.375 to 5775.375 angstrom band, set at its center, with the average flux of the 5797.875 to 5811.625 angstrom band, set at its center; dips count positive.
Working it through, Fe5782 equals 0.2 angstrom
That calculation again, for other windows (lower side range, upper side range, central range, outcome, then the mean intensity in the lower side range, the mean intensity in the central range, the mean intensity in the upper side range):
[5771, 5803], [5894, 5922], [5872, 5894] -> 4.74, 31.9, 18.2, 20.7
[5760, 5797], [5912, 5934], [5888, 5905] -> 8.41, 31.3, 13.1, 24.9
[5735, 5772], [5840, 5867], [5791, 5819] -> -3.48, 31.7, 33.7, 28.3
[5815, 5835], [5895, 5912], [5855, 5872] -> -1.18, 30.6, 26.7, 19.2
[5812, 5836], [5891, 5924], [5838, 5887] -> -0.89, 30.9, 26.4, 19.9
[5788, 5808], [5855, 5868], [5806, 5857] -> -1.15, 33.4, 30.6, 26.8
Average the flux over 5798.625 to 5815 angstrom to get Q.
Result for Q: 33.5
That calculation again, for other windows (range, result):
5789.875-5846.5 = 32.1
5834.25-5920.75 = 23.4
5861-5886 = 24.6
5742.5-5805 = 32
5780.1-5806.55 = 32.4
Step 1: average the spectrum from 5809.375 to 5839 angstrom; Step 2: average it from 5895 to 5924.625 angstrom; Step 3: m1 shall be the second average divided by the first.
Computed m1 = 0.7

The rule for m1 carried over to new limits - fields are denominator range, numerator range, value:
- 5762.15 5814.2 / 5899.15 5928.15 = 0.72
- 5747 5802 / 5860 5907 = 0.63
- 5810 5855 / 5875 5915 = 0.60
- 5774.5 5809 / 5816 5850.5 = 0.94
